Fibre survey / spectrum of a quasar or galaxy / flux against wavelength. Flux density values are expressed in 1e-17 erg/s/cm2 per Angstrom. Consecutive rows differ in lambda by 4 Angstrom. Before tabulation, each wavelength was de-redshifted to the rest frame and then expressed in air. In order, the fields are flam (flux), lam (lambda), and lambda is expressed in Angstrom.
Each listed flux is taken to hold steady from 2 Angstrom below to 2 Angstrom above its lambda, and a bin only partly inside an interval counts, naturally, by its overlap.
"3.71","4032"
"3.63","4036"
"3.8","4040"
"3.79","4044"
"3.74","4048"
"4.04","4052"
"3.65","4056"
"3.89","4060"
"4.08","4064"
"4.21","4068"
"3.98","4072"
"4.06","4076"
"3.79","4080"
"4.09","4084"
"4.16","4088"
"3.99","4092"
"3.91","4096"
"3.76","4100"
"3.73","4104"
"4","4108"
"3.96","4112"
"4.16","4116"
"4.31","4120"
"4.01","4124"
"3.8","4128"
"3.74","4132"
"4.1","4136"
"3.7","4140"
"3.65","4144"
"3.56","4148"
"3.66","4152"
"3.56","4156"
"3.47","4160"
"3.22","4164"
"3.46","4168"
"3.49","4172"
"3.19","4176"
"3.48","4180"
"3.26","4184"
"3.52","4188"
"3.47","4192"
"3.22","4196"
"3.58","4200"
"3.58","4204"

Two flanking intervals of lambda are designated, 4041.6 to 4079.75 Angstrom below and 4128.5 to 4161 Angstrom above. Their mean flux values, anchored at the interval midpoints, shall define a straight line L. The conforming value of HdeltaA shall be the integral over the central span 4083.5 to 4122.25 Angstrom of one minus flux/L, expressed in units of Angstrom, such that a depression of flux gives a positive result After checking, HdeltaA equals -2.0 Angstrom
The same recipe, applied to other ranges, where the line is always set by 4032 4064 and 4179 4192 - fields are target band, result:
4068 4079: -0.9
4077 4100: -1.7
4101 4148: -4.1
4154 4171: 0.3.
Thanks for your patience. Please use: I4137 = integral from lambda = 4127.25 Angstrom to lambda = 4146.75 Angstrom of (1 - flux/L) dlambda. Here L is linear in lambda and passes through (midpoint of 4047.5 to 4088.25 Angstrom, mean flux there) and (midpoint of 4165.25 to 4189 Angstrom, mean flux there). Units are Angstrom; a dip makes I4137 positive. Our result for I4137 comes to -1.0 Angstrom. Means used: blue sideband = 3.97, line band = 3.79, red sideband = 3.39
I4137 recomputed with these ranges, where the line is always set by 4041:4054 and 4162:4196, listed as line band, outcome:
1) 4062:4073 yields -0.9 Angstrom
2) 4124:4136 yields -1.1 Angstrom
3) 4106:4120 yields -1.8 Angstrom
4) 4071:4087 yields -1.1 Angstrom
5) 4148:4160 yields -0.4 Angstrom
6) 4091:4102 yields -0.6 Angstrom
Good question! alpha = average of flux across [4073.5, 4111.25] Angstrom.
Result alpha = 3.94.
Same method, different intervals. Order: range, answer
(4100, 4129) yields 3.99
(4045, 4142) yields 3.95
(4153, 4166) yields 3.44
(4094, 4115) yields 3.89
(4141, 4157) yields 3.62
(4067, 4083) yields 4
